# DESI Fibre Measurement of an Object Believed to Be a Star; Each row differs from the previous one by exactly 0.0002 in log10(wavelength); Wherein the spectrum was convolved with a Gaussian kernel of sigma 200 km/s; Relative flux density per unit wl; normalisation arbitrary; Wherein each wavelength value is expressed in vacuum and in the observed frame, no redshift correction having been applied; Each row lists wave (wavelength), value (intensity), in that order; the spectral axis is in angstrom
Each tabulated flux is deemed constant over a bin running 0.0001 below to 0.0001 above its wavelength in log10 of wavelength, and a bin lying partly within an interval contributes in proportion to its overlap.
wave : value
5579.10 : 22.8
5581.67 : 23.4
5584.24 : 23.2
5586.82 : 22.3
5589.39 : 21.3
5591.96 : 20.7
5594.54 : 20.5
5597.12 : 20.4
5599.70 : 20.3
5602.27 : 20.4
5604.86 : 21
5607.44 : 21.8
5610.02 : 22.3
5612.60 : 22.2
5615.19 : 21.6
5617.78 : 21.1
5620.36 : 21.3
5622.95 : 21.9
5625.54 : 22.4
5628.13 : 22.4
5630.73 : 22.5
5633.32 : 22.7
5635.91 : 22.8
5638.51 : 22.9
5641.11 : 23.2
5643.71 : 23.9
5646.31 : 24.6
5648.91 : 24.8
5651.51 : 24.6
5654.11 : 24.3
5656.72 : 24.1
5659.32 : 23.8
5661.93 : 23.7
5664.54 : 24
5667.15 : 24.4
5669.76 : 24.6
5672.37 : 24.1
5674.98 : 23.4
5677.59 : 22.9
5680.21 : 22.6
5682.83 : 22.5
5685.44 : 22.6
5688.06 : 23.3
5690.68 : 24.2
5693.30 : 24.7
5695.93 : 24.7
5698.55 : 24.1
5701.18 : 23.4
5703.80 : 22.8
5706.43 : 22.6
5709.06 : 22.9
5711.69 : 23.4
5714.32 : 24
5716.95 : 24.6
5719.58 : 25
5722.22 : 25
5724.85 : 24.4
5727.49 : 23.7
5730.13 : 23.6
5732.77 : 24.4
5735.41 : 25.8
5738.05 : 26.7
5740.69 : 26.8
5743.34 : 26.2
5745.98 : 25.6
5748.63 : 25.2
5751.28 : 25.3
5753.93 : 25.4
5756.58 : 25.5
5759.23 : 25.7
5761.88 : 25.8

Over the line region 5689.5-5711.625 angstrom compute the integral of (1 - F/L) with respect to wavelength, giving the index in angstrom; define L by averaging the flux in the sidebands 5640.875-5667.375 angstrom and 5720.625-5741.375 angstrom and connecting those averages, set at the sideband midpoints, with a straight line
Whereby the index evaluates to 0.9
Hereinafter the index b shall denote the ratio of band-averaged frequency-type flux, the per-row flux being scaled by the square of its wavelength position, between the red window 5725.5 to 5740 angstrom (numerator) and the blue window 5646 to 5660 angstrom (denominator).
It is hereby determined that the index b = 1.1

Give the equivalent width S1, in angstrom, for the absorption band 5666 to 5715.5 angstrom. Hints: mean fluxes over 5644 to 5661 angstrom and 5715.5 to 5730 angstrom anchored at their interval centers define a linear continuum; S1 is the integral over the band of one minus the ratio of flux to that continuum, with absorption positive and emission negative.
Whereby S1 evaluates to 1.8 angstrom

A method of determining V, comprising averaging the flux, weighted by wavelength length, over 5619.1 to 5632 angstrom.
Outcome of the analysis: 22.1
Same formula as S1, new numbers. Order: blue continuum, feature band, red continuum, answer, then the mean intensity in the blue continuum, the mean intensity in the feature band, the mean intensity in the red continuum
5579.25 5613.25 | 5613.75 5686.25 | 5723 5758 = -0.84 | 21.6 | 23.2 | 25.3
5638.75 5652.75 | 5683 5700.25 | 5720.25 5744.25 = 0.59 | 24.1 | 23.8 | 25.2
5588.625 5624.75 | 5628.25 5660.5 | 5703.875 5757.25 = -1.94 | 21.2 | 23.6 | 24.8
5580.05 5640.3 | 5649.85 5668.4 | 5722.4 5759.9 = -0.82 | 21.8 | 24.1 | 25.3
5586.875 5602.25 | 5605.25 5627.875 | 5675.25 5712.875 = -0.52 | 20.8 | 21.8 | 23.3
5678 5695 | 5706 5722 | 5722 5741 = 0.28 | 23.3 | 23.9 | 25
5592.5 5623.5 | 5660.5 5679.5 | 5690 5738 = -0.76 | 21.2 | 23.8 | 24.1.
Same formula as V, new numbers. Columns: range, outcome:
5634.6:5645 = 23.2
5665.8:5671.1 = 24.5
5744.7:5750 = 25.4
